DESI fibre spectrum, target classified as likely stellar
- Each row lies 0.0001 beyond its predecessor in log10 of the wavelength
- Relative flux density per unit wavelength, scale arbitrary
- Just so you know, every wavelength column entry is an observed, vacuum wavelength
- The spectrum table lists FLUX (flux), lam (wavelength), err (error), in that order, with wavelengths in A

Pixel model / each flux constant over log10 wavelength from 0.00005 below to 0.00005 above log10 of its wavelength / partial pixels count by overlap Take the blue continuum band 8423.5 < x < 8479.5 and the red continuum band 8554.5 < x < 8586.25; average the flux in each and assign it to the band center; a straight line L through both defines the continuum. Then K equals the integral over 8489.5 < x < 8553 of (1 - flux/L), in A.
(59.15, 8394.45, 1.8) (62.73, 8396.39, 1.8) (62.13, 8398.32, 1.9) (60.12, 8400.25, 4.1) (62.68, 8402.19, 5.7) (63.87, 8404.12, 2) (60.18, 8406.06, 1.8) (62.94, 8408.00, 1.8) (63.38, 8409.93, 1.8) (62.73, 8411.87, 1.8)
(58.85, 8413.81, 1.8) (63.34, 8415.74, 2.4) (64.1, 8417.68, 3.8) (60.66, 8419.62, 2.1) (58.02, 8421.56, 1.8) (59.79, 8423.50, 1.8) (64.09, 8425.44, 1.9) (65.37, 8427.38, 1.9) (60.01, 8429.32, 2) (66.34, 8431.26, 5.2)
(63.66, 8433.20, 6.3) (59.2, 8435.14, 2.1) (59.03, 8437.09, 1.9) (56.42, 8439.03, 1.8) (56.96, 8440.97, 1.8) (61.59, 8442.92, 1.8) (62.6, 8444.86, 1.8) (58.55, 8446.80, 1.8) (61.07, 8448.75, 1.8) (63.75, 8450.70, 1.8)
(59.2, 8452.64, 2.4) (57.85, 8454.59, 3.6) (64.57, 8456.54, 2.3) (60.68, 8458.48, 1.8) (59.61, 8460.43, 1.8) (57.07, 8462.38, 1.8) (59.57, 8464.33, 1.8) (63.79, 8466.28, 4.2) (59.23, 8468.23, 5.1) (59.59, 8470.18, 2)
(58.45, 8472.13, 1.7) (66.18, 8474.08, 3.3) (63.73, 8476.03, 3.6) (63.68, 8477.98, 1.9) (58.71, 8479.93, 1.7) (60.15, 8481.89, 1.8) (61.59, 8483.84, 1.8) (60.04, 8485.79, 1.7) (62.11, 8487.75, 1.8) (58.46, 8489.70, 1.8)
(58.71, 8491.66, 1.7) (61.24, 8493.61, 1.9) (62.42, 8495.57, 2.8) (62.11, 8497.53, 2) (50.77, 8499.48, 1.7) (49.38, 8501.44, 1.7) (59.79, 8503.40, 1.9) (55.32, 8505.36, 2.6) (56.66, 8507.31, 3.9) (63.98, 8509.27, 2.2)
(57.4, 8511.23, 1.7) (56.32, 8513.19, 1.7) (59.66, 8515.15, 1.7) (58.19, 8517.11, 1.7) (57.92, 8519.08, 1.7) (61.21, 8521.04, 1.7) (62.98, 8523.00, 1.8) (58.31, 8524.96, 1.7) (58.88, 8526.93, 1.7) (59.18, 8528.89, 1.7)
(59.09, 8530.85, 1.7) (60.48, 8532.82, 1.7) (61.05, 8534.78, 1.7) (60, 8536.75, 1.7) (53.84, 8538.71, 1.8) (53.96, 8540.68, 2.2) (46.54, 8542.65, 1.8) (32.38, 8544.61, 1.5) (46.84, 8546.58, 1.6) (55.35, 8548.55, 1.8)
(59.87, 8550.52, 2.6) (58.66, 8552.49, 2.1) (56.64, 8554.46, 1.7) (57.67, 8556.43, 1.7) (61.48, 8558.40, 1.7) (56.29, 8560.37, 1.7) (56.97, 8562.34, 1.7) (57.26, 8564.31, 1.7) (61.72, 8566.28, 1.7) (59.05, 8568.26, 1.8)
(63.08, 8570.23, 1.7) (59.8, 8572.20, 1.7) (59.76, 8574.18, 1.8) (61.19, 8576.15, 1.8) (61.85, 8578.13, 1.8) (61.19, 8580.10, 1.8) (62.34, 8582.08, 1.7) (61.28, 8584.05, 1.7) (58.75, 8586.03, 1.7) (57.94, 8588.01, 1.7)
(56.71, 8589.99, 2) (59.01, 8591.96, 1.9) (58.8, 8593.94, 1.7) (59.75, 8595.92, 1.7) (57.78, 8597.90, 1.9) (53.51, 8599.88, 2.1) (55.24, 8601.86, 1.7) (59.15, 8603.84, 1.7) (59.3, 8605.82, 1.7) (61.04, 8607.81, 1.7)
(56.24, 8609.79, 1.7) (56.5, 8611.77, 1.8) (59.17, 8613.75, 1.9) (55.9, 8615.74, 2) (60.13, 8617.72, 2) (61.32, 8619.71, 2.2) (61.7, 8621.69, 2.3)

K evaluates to 3.8 A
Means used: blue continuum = 61.1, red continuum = 59.9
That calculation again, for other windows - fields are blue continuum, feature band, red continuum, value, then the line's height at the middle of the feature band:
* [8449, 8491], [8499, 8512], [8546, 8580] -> 0.79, 60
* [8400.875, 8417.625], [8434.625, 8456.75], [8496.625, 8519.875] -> 0.19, 60.4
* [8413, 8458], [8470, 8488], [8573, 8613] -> -0.29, 60.5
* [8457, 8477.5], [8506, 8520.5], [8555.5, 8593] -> 0.44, 60.4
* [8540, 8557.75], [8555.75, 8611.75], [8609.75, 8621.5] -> -3.61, 55.5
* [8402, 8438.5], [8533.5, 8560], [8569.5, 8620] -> 2.45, 59.8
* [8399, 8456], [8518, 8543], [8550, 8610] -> 0.64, 59.8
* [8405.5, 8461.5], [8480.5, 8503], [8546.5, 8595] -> 0.53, 60.3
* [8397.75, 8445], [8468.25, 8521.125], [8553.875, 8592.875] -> 1.04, 60.6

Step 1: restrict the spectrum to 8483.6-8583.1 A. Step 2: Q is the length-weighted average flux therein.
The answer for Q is 58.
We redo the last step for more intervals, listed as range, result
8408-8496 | 61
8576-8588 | 60.8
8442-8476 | 60.9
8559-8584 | 60.1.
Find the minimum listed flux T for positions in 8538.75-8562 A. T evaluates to 32.38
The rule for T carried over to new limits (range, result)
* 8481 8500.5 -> 50.77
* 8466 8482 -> 58.45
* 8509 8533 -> 56.32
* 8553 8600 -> 53.51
